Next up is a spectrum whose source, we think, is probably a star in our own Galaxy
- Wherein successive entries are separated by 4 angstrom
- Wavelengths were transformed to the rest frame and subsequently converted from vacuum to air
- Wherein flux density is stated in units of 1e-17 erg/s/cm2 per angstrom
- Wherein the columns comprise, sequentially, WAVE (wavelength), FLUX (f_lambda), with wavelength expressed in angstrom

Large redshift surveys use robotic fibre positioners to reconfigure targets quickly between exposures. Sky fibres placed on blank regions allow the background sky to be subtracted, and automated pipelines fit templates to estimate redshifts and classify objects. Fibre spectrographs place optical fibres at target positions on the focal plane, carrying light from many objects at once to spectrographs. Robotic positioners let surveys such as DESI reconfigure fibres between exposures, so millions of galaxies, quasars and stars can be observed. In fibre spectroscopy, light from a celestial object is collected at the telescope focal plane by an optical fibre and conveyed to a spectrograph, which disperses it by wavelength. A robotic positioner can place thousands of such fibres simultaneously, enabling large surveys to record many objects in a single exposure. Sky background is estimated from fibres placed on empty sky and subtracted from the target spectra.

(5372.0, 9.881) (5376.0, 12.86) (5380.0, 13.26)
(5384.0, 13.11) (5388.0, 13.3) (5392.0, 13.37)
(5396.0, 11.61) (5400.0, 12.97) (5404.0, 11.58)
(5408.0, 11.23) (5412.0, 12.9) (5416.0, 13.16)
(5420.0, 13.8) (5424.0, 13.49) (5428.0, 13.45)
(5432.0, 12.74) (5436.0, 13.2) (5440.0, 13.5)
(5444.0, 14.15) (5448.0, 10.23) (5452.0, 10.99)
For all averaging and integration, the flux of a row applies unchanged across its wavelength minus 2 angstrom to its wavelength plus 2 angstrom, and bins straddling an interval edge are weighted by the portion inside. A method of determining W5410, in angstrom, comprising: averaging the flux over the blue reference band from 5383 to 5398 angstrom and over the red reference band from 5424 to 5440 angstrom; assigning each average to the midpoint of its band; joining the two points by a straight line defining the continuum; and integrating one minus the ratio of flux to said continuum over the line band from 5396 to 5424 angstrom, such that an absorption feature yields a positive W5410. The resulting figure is 0.9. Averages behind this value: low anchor 12.8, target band 12.6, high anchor 13.2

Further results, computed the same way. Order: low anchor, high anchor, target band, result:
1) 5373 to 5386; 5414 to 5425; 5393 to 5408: 1.3 angstrom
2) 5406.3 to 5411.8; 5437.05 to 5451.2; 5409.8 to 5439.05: -2.8 angstrom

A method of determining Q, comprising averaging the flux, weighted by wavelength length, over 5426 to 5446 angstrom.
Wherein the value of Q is 13.4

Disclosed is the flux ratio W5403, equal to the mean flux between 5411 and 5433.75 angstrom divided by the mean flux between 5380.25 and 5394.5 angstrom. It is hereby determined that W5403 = 1.01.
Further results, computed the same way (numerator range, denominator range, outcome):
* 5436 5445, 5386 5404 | 1.08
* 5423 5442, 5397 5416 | 1.08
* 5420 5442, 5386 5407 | 1.07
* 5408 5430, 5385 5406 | 1.05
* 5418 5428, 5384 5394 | 1.02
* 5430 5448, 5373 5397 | 1.02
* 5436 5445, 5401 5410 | 1.18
